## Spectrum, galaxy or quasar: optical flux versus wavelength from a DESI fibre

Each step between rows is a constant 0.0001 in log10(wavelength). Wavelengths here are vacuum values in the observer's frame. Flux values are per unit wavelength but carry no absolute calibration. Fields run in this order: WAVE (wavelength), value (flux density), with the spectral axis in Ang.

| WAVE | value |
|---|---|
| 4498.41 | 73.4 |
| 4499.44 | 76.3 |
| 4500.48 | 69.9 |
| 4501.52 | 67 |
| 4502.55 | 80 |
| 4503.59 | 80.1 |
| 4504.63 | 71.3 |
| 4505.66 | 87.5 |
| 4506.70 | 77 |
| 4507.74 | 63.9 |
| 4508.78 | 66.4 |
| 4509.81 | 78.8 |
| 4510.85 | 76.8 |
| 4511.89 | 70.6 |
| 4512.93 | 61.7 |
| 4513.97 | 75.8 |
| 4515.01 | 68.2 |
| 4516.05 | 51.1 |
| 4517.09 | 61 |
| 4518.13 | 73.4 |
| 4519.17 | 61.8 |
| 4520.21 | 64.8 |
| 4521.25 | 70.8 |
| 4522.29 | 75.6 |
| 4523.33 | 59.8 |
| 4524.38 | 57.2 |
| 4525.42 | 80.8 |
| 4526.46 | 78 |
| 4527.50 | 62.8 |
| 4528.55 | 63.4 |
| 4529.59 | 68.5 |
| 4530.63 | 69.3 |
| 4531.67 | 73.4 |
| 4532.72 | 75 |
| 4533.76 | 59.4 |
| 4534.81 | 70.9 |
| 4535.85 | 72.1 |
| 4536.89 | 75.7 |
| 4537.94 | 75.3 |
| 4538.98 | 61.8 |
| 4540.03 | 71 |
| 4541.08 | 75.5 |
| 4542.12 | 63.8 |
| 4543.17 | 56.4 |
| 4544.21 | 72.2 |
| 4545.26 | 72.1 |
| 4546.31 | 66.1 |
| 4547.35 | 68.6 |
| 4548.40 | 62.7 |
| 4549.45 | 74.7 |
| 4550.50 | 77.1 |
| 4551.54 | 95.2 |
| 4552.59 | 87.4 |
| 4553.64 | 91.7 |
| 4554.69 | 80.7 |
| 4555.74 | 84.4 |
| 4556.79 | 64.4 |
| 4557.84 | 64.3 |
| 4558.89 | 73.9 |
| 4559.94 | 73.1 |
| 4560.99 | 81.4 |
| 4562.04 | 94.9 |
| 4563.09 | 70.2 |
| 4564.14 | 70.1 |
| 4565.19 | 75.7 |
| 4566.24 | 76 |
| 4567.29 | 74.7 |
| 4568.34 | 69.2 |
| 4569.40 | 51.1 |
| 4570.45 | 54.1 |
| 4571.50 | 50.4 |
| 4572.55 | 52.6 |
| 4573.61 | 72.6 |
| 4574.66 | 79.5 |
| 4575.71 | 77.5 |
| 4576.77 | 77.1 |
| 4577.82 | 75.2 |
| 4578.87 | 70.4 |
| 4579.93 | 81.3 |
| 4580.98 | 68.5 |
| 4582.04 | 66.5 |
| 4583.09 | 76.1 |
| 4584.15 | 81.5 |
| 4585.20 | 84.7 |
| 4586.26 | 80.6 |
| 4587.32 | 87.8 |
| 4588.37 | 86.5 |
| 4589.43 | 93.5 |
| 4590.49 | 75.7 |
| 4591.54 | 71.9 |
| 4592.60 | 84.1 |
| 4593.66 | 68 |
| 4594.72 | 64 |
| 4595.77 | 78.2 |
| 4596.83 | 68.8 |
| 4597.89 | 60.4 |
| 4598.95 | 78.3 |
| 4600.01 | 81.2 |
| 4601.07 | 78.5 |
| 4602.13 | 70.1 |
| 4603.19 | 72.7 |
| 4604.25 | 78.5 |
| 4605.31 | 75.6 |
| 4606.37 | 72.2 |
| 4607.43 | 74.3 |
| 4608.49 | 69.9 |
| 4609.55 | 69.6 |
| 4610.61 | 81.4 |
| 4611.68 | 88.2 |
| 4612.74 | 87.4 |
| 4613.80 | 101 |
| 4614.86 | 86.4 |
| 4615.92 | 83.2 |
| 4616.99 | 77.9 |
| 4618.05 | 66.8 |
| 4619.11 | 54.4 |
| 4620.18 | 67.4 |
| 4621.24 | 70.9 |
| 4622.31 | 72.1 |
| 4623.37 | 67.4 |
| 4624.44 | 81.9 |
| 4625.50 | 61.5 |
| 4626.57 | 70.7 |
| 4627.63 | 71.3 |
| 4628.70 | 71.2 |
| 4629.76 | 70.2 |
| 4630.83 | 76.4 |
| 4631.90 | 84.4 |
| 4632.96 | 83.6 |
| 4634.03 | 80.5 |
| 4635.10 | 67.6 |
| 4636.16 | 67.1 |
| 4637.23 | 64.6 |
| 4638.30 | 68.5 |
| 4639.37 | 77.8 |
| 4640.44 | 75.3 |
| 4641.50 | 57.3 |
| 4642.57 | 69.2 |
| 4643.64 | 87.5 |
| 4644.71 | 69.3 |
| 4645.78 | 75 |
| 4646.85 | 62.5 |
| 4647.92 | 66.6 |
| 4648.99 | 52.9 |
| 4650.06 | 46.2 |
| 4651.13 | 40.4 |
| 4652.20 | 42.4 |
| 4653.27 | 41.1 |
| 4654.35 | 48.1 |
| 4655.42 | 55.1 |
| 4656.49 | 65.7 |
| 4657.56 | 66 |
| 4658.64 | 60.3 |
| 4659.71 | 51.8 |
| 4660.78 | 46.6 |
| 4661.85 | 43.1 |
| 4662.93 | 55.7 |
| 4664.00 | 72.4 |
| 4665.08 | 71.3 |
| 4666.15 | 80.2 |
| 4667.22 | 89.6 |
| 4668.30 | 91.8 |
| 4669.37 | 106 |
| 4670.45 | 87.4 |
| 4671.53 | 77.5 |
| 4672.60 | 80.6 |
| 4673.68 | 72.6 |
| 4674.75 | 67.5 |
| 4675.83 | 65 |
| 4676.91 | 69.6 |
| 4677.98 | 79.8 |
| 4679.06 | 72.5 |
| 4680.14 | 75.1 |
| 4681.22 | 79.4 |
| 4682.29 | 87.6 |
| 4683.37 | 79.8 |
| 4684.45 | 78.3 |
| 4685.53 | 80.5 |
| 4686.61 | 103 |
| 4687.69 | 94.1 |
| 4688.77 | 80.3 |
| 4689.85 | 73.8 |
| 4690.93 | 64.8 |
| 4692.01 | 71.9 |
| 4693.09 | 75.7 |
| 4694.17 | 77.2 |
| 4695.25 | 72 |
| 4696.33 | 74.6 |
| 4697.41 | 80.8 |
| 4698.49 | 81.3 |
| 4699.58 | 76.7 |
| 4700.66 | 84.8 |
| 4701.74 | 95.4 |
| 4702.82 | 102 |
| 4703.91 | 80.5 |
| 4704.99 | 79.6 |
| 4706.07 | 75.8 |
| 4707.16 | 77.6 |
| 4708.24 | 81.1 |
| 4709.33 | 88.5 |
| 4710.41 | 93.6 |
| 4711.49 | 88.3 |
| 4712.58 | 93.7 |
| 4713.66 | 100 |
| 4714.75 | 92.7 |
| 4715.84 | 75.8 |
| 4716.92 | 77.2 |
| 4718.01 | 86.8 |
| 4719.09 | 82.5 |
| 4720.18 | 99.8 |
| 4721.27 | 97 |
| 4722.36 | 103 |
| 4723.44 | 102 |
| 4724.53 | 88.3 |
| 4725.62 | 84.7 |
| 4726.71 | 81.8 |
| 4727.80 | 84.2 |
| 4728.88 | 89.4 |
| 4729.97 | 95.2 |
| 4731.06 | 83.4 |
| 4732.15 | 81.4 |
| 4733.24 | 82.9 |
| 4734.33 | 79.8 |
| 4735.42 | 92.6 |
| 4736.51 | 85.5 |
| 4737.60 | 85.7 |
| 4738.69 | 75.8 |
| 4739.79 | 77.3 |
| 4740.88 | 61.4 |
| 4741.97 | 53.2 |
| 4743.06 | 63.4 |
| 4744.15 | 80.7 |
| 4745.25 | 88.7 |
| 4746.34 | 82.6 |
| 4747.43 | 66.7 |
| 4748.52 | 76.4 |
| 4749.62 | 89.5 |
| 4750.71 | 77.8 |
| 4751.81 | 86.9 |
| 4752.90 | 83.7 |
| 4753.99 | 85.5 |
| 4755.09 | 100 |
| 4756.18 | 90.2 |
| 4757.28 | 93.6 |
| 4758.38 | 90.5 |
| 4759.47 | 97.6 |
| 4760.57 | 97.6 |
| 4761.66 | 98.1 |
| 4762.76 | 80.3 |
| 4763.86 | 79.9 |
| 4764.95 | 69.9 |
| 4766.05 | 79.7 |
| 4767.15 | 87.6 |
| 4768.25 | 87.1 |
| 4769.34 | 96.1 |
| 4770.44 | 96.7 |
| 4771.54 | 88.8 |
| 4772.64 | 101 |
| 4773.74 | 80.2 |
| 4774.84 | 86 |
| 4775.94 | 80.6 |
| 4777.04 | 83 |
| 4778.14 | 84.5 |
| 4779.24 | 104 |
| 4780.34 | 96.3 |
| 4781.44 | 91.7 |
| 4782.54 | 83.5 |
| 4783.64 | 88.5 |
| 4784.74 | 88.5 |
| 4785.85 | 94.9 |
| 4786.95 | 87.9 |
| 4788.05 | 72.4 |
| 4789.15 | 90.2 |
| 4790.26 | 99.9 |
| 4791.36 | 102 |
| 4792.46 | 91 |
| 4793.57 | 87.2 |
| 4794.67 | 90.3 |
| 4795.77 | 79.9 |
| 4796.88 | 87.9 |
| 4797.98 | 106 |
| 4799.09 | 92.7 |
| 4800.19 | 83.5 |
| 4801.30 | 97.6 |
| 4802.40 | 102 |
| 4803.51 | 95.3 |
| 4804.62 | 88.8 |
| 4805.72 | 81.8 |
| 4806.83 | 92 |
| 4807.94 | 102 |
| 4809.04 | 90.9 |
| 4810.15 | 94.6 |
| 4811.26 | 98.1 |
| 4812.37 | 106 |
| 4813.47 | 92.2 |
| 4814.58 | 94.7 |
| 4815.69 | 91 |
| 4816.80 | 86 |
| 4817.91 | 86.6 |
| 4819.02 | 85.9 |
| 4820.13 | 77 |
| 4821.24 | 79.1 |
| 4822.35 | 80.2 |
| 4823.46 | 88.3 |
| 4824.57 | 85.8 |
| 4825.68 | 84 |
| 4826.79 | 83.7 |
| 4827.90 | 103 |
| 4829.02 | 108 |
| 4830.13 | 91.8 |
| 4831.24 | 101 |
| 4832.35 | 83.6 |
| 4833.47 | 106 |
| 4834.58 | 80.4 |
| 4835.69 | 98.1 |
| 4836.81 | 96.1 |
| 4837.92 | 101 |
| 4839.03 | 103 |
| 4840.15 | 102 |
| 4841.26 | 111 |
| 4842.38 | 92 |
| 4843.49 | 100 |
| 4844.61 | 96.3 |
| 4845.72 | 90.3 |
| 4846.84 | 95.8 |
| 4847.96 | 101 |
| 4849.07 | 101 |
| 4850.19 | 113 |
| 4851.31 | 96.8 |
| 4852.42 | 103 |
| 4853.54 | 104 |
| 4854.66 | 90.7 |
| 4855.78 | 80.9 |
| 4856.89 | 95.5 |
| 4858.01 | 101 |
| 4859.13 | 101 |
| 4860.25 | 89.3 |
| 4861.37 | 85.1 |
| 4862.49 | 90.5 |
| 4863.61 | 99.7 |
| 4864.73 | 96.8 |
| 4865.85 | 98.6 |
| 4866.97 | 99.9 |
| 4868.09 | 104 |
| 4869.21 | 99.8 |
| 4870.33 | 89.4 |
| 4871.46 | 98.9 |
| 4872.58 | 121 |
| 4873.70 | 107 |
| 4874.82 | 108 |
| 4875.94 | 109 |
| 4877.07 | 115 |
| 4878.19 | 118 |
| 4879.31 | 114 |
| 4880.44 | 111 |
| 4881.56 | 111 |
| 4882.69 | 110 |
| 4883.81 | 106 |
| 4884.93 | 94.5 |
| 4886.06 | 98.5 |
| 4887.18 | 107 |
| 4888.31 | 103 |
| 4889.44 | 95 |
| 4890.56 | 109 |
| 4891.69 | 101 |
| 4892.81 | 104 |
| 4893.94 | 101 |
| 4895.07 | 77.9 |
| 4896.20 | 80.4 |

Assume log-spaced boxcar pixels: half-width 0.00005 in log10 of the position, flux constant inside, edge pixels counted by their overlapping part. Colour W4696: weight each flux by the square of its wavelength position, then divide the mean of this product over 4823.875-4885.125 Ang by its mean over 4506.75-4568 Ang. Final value 1.60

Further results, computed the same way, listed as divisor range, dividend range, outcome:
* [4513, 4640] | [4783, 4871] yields 1.43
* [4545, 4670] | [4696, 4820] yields 1.30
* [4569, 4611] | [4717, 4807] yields 1.28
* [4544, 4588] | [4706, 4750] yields 1.22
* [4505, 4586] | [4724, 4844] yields 1.38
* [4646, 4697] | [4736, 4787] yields 1.26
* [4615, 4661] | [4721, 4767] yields 1.33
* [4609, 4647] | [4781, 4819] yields 1.33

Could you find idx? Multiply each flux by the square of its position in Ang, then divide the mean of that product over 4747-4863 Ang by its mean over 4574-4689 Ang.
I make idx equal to 1.35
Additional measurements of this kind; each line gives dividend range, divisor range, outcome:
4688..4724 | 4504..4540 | 1.32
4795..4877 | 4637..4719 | 1.37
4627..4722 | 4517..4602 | 1.09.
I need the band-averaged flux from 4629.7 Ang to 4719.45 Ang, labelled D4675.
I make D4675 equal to 74.6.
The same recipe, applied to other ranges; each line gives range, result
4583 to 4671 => 71.8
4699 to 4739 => 87.2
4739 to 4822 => 87.7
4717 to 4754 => 83.3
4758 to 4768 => 86.8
